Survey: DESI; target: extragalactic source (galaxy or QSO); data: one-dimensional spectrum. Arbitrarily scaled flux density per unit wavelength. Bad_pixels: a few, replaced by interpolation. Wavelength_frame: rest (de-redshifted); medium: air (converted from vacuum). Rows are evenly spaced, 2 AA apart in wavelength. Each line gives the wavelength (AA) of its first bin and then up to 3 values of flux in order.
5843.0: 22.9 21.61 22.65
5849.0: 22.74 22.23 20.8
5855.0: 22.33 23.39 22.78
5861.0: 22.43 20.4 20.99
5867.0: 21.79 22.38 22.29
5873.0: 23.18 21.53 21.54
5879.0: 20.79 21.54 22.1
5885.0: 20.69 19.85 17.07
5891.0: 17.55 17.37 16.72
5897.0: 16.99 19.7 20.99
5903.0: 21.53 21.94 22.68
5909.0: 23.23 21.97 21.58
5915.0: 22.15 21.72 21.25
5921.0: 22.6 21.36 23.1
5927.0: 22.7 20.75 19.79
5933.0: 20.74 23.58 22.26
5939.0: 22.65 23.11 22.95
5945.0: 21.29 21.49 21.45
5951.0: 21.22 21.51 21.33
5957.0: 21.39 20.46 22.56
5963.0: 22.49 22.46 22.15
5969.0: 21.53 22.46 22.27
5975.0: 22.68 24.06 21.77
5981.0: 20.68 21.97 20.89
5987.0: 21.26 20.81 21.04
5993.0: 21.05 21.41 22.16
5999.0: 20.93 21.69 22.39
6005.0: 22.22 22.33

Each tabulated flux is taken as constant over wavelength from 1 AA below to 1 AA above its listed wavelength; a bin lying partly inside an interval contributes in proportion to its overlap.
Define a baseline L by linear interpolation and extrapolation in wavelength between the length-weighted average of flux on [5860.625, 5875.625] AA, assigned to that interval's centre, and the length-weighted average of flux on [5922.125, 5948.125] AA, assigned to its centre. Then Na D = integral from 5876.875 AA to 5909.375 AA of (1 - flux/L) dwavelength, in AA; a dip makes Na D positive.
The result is 2.8 AA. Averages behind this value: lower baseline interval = 21.9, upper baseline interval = 22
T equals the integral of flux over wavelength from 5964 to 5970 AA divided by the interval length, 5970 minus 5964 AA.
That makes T 22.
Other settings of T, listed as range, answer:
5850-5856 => 21.8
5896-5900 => 18.3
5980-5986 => 21.2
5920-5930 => 22.1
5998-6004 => 21.7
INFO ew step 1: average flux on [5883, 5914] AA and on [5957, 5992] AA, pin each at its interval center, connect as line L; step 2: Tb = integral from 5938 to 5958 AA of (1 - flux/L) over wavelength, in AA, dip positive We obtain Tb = -0.59 AA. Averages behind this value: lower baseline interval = 20.1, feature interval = 21.8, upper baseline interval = 21.8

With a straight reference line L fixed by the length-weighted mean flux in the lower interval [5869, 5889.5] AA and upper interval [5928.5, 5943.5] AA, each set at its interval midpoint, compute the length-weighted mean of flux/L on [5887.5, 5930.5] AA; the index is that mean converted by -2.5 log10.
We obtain 0.05 mag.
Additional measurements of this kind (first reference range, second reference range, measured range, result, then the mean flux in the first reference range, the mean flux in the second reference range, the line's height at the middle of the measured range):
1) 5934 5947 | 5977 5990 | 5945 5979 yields 0.002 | 22.6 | 21.4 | 22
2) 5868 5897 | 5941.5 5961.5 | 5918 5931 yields -0.038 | 20.2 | 21.6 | 21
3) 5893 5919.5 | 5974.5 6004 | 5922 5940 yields -0.041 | 20.8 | 21.6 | 21.1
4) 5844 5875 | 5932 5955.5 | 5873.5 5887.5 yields 0.041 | 22.1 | 22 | 22.1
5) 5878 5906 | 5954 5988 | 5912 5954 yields -0.054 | 19.6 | 21.9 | 20.8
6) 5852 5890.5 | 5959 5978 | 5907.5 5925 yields -0.009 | 21.4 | 22.4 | 21.9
